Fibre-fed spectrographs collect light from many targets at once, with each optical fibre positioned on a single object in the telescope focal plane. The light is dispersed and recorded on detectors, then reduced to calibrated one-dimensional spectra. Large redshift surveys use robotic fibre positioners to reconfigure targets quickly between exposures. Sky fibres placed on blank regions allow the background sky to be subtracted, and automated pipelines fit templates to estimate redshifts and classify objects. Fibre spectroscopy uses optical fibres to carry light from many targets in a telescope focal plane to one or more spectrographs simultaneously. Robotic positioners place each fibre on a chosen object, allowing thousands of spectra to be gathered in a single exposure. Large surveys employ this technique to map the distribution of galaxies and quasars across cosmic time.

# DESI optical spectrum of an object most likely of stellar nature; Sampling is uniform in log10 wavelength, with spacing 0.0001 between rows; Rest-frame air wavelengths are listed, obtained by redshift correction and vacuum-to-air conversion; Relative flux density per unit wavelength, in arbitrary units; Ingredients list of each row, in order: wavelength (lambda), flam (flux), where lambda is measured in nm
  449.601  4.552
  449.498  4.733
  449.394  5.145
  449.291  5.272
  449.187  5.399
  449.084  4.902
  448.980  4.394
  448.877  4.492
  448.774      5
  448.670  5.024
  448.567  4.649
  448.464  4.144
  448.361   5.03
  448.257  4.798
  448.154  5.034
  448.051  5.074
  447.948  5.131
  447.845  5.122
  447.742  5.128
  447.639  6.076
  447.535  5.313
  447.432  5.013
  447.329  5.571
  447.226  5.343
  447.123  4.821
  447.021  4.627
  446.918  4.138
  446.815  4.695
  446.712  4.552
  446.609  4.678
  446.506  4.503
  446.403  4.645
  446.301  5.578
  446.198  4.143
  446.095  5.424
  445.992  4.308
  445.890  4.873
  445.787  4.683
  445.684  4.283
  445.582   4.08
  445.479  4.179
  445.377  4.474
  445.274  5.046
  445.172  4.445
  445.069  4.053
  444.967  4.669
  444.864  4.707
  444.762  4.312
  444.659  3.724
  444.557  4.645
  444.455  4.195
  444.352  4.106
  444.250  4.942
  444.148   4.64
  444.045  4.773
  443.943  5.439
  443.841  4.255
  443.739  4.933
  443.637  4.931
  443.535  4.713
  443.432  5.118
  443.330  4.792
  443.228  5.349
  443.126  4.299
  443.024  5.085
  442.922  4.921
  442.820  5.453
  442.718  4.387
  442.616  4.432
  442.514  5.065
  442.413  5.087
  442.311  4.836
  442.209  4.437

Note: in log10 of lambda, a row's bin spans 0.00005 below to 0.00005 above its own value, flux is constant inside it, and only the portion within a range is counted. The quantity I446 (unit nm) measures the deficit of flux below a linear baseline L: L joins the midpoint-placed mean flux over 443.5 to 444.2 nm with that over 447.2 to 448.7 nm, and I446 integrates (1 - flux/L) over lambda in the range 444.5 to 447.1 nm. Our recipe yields 0.21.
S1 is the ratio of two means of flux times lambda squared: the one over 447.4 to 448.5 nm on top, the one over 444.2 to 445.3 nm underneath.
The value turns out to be 1.17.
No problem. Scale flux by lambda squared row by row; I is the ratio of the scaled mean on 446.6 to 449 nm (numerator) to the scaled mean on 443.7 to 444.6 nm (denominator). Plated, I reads 1.07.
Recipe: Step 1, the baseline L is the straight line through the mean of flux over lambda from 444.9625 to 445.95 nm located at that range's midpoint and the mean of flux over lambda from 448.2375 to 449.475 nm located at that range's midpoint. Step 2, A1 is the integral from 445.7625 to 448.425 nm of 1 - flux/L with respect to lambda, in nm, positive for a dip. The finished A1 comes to -0.16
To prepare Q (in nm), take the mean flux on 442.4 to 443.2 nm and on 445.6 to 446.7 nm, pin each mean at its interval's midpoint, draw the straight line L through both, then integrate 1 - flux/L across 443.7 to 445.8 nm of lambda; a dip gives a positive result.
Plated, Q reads 0.11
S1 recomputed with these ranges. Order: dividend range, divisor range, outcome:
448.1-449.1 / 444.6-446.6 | 1.06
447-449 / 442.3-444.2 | 1.05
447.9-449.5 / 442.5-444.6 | 1.05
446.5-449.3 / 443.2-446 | 1.09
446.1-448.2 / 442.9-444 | 1.03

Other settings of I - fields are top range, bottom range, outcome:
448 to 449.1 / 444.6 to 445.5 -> 1.10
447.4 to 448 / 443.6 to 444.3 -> 1.11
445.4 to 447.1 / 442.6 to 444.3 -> 0.96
